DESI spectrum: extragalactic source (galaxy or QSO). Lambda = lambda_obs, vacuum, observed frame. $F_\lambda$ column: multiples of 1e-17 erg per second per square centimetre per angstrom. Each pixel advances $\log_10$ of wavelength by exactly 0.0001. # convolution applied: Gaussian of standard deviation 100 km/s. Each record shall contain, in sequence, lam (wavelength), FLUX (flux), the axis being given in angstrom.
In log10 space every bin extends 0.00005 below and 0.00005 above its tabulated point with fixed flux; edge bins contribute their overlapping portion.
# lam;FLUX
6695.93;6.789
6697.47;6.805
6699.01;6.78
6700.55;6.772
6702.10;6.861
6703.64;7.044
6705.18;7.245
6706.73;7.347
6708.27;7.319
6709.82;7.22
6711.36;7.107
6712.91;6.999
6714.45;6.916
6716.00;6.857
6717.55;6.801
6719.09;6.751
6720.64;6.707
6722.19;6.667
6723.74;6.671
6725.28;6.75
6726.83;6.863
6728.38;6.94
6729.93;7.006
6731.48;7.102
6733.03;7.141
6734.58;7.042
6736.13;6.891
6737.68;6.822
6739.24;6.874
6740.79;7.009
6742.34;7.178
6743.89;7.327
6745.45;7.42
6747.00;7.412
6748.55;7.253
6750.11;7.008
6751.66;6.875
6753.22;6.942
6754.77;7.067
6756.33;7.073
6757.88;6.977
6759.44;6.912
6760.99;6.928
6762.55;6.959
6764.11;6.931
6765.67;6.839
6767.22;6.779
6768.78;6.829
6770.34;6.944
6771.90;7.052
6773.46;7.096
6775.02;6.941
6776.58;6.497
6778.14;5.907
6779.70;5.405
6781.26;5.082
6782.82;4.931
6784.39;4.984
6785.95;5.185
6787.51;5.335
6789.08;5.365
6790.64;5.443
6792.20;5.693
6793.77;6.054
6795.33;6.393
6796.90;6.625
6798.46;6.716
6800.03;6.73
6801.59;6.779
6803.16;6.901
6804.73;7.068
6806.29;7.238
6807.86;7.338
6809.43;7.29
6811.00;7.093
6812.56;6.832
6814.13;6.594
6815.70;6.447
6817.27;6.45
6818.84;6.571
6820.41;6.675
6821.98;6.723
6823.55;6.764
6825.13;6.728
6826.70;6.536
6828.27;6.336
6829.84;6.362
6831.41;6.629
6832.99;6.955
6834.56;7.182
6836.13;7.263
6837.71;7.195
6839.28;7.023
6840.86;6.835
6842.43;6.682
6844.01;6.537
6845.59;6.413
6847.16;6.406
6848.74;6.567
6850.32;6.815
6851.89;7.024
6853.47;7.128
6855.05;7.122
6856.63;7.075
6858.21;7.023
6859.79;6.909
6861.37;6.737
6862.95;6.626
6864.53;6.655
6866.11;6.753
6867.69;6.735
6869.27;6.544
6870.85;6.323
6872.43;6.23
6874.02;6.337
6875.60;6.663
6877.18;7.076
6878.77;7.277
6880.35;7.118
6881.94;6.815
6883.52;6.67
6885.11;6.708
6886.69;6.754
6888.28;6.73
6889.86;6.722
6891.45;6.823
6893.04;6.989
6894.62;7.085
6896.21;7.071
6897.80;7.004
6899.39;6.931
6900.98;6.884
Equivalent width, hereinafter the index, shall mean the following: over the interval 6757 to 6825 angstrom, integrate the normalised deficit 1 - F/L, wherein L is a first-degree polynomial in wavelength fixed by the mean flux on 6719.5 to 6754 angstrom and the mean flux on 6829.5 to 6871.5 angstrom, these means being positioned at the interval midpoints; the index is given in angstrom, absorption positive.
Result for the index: 4.20 angstrom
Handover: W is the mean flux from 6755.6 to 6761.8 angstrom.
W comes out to 6.98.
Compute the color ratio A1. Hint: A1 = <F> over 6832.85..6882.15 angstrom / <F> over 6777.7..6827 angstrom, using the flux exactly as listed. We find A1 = 1.1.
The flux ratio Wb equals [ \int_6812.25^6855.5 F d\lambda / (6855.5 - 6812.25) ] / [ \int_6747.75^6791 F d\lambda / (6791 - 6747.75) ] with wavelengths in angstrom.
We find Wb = 1.05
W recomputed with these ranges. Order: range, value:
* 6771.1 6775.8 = 7.03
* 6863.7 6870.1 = 6.68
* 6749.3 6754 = 6.94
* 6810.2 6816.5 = 6.75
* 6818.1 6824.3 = 6.69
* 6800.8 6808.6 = 7.07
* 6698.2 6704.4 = 6.87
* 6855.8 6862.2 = 6.93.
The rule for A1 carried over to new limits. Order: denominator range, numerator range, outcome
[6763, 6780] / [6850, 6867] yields 1.03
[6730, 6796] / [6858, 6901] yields 1.03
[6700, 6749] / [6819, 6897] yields 0.97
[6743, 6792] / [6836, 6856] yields 1.05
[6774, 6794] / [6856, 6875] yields 1.19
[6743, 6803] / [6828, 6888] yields 1.04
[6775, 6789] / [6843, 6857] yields 1.23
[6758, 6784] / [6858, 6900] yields 1.05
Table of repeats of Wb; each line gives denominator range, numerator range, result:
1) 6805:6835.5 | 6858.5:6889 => 0.99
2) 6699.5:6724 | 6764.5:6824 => 0.92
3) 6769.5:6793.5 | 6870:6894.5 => 1.15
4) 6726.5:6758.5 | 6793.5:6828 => 0.96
